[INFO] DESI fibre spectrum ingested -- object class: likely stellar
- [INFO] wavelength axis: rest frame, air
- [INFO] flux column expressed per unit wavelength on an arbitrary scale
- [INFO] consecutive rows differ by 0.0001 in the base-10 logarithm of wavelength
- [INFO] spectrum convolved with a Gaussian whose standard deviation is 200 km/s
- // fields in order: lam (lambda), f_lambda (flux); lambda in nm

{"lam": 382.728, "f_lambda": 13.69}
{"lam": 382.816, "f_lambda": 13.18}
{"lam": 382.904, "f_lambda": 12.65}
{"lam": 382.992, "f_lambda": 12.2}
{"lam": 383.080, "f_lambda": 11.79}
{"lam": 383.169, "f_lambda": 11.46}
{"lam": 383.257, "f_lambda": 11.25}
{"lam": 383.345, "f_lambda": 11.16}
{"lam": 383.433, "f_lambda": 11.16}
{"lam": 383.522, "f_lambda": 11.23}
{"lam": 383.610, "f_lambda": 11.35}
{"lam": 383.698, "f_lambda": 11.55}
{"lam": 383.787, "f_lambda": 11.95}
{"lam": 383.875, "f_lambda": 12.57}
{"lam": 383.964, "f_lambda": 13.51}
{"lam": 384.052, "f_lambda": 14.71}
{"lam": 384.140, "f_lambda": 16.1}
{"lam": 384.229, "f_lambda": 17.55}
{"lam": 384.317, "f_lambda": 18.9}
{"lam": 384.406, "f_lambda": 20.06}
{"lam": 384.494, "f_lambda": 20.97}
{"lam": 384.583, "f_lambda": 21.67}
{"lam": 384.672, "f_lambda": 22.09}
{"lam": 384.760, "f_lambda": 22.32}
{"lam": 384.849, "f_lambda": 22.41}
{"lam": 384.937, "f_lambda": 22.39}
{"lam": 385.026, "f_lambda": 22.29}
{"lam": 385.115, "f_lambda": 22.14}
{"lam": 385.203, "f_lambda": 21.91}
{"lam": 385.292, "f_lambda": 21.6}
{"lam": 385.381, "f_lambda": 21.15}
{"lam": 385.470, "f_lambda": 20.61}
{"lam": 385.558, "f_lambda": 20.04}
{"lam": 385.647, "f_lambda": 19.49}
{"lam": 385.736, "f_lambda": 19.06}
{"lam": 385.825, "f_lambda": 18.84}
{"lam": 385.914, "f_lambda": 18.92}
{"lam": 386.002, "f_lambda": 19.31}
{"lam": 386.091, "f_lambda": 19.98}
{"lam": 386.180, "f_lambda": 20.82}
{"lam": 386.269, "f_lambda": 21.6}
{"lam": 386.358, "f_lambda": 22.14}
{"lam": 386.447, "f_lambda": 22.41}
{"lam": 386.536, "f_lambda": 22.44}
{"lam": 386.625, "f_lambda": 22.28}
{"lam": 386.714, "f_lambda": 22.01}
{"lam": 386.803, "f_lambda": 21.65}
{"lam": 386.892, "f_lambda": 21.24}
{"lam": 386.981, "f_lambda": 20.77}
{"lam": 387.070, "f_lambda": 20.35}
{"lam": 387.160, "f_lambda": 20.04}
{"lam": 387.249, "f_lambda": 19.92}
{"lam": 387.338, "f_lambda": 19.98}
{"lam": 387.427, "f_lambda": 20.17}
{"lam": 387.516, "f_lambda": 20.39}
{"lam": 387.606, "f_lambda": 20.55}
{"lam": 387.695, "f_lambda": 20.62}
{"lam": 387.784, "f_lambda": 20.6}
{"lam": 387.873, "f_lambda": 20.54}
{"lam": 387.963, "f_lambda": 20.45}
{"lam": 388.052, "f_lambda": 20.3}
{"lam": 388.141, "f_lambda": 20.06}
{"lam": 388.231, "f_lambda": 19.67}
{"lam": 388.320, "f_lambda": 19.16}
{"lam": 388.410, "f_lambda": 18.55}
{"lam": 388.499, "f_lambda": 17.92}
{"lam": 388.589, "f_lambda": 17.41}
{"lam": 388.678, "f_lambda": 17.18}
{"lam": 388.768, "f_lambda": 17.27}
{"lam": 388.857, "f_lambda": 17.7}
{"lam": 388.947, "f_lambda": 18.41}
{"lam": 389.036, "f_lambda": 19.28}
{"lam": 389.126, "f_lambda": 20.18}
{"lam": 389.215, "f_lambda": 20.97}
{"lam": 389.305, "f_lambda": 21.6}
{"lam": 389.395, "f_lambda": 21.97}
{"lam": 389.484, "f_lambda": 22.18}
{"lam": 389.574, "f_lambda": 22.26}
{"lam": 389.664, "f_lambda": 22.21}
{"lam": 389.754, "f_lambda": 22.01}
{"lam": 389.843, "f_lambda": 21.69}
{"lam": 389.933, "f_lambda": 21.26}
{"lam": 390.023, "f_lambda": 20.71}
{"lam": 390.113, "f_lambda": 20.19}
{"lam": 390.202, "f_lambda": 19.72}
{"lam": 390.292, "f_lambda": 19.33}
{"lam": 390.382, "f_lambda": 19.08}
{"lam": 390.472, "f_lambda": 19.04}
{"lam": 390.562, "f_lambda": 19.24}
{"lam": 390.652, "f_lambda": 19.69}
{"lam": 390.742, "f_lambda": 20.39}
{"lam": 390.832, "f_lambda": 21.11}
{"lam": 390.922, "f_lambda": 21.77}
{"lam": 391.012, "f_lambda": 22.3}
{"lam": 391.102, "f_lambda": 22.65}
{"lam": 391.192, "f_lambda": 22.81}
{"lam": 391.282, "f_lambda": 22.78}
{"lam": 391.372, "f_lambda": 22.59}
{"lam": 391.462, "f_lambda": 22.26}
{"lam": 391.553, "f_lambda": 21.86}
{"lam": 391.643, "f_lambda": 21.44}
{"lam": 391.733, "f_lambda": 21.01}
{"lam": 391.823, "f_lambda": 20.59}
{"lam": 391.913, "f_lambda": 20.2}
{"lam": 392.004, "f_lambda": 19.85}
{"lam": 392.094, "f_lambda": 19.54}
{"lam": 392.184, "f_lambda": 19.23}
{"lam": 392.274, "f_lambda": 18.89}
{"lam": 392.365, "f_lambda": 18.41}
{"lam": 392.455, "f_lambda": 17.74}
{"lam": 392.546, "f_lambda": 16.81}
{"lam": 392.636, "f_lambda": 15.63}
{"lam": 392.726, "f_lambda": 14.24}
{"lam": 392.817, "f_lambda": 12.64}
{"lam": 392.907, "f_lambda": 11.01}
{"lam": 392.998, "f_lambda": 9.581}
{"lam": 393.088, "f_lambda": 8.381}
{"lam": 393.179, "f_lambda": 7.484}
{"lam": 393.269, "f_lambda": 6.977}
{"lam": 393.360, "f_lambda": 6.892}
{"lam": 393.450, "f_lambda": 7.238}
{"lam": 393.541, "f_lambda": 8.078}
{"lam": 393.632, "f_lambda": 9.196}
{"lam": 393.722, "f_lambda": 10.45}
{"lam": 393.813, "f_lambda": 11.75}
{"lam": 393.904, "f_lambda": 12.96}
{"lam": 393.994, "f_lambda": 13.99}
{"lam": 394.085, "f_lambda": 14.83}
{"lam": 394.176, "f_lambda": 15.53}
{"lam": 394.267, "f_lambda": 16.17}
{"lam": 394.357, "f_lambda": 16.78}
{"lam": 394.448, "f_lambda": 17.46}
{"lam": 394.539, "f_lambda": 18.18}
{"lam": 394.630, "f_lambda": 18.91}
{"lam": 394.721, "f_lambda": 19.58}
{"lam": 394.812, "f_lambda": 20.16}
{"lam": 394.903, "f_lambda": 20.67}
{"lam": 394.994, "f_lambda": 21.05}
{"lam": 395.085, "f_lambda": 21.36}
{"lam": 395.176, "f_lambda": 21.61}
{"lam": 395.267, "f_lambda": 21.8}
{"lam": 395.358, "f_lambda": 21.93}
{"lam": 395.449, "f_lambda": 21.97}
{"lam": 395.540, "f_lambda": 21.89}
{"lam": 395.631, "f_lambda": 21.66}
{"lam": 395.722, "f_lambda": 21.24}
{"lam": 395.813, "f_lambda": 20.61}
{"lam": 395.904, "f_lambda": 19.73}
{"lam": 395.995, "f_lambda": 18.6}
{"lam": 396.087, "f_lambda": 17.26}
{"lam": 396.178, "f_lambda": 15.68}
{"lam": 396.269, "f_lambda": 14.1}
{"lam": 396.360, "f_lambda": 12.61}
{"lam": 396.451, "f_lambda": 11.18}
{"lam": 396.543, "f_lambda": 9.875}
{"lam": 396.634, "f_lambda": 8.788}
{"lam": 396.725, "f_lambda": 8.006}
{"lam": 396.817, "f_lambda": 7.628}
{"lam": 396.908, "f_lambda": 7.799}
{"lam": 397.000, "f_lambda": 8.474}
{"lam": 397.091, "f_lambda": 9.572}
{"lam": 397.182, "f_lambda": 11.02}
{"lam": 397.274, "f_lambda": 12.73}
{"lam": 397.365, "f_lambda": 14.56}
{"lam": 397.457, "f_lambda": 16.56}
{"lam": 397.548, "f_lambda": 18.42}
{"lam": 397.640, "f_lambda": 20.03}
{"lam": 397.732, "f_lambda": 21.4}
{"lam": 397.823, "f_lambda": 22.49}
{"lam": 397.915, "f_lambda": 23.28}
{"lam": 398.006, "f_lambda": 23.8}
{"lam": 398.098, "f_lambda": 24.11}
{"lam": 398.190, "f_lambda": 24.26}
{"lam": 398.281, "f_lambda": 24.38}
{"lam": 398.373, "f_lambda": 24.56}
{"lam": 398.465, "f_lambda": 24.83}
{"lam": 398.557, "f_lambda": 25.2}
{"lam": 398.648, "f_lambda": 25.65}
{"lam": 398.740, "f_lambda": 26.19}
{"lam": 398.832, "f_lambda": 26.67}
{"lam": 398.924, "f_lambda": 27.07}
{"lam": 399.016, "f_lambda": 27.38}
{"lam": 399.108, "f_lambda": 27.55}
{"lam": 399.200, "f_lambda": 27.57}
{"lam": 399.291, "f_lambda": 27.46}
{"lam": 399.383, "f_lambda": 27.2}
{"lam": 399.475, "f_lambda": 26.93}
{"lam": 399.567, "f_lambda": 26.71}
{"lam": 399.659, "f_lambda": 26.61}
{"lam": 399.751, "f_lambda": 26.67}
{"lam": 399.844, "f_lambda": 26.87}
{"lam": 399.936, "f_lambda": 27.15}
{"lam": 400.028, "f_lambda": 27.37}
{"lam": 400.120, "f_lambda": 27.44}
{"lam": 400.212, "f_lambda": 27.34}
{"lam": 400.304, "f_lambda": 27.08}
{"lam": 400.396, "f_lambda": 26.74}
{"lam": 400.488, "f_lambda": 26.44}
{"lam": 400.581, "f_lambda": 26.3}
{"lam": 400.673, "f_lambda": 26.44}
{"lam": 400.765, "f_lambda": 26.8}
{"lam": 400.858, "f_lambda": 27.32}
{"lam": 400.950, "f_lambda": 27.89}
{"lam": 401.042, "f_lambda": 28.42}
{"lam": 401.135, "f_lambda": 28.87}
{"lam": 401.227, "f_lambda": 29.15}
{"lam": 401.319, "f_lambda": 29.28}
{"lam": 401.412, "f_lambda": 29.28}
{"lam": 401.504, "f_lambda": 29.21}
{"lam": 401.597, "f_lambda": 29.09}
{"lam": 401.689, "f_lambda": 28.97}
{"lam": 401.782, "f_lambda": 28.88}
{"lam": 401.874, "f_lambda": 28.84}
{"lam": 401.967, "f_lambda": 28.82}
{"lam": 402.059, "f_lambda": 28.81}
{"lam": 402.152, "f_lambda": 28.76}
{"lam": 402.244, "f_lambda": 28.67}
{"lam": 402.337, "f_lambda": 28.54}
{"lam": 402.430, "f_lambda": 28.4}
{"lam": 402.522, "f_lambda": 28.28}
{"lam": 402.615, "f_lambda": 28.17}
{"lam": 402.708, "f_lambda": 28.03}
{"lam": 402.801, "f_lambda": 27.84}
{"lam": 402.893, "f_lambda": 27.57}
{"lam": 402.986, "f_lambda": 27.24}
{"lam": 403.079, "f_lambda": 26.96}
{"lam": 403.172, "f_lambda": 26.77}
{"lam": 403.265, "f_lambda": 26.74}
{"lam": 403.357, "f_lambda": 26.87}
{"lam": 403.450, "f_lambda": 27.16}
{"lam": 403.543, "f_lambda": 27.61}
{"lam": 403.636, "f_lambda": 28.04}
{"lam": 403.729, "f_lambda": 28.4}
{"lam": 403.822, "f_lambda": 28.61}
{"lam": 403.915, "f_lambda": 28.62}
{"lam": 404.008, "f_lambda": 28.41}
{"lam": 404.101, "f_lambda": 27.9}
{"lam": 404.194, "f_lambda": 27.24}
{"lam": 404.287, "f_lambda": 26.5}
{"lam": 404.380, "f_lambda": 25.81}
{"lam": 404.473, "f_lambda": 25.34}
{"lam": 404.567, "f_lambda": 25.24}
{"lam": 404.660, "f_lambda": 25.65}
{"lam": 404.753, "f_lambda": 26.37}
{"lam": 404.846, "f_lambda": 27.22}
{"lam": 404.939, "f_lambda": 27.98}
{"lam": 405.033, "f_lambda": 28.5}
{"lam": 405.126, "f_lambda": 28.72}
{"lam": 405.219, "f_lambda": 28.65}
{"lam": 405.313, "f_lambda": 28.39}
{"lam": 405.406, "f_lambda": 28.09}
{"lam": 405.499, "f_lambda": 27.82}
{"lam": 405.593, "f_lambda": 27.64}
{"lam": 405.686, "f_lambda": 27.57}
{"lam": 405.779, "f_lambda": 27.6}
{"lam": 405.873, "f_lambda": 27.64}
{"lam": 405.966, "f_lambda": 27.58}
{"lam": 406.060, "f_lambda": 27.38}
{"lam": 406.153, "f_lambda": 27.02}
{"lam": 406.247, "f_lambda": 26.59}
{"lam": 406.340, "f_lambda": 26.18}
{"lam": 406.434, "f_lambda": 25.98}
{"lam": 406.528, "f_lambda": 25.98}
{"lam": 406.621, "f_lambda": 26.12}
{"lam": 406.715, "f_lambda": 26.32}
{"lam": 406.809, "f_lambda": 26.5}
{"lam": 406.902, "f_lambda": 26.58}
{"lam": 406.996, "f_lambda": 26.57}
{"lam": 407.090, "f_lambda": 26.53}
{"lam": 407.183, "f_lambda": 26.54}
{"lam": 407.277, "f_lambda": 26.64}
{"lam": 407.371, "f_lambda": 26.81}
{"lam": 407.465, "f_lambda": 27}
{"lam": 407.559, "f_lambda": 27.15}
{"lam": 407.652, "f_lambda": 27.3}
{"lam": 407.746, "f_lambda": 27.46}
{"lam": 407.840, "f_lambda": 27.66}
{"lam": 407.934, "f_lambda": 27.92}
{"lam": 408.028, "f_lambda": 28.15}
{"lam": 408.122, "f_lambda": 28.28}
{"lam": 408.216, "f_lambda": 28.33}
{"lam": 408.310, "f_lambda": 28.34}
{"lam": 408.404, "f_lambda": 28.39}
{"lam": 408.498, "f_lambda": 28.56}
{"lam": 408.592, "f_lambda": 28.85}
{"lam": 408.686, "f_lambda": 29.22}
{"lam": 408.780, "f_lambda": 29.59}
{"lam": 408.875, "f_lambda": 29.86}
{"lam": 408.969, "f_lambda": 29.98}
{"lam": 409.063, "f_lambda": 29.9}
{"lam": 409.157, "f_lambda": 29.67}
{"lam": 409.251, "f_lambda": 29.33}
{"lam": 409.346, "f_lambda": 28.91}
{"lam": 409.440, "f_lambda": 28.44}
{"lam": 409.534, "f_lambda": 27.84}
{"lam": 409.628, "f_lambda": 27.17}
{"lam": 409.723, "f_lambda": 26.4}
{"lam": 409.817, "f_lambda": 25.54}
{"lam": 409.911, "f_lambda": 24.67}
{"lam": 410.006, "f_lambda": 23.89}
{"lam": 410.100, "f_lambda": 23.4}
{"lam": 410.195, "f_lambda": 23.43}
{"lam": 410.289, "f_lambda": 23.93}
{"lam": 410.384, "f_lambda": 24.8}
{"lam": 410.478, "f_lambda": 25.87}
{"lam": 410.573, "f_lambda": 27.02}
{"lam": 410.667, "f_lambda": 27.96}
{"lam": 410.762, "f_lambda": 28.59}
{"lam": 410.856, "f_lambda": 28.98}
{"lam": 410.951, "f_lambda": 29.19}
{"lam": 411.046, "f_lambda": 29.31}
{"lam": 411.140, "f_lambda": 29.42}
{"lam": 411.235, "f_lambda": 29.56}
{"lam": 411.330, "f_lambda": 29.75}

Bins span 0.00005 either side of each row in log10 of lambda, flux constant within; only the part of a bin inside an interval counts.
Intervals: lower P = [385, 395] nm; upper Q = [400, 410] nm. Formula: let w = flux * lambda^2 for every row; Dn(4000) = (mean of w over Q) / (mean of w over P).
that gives 1.59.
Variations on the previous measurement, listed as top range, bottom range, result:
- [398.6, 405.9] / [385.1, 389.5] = 1.47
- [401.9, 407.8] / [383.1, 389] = 1.59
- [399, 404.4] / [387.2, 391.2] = 1.46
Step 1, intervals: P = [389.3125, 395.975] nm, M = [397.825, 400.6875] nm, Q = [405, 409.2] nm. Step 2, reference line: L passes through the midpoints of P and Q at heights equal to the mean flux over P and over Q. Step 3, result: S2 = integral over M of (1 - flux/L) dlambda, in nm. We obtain -0.46 nm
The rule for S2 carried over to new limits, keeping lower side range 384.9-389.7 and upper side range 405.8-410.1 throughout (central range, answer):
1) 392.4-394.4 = 0.93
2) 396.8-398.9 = 0.40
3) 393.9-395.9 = 0.33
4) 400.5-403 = -0.29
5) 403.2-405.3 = -0.09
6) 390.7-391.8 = -0.01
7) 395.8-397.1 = 0.61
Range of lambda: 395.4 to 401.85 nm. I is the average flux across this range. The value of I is 22.5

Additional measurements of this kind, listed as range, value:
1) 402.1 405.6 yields 27.6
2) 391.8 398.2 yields 15.9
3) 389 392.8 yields 20.3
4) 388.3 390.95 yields 20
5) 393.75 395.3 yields 17.7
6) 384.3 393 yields 20.2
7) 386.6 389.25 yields 19.8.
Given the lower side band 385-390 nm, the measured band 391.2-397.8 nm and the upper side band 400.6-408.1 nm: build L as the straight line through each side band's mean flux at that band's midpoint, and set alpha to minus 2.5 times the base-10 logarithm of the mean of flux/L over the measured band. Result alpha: 0.41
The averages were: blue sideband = 20.4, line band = 16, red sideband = 27.6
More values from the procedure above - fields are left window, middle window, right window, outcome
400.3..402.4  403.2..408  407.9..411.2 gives 0.03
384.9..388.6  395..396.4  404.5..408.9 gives 0.20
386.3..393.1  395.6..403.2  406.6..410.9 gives 0.01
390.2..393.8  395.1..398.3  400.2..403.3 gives 0.28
